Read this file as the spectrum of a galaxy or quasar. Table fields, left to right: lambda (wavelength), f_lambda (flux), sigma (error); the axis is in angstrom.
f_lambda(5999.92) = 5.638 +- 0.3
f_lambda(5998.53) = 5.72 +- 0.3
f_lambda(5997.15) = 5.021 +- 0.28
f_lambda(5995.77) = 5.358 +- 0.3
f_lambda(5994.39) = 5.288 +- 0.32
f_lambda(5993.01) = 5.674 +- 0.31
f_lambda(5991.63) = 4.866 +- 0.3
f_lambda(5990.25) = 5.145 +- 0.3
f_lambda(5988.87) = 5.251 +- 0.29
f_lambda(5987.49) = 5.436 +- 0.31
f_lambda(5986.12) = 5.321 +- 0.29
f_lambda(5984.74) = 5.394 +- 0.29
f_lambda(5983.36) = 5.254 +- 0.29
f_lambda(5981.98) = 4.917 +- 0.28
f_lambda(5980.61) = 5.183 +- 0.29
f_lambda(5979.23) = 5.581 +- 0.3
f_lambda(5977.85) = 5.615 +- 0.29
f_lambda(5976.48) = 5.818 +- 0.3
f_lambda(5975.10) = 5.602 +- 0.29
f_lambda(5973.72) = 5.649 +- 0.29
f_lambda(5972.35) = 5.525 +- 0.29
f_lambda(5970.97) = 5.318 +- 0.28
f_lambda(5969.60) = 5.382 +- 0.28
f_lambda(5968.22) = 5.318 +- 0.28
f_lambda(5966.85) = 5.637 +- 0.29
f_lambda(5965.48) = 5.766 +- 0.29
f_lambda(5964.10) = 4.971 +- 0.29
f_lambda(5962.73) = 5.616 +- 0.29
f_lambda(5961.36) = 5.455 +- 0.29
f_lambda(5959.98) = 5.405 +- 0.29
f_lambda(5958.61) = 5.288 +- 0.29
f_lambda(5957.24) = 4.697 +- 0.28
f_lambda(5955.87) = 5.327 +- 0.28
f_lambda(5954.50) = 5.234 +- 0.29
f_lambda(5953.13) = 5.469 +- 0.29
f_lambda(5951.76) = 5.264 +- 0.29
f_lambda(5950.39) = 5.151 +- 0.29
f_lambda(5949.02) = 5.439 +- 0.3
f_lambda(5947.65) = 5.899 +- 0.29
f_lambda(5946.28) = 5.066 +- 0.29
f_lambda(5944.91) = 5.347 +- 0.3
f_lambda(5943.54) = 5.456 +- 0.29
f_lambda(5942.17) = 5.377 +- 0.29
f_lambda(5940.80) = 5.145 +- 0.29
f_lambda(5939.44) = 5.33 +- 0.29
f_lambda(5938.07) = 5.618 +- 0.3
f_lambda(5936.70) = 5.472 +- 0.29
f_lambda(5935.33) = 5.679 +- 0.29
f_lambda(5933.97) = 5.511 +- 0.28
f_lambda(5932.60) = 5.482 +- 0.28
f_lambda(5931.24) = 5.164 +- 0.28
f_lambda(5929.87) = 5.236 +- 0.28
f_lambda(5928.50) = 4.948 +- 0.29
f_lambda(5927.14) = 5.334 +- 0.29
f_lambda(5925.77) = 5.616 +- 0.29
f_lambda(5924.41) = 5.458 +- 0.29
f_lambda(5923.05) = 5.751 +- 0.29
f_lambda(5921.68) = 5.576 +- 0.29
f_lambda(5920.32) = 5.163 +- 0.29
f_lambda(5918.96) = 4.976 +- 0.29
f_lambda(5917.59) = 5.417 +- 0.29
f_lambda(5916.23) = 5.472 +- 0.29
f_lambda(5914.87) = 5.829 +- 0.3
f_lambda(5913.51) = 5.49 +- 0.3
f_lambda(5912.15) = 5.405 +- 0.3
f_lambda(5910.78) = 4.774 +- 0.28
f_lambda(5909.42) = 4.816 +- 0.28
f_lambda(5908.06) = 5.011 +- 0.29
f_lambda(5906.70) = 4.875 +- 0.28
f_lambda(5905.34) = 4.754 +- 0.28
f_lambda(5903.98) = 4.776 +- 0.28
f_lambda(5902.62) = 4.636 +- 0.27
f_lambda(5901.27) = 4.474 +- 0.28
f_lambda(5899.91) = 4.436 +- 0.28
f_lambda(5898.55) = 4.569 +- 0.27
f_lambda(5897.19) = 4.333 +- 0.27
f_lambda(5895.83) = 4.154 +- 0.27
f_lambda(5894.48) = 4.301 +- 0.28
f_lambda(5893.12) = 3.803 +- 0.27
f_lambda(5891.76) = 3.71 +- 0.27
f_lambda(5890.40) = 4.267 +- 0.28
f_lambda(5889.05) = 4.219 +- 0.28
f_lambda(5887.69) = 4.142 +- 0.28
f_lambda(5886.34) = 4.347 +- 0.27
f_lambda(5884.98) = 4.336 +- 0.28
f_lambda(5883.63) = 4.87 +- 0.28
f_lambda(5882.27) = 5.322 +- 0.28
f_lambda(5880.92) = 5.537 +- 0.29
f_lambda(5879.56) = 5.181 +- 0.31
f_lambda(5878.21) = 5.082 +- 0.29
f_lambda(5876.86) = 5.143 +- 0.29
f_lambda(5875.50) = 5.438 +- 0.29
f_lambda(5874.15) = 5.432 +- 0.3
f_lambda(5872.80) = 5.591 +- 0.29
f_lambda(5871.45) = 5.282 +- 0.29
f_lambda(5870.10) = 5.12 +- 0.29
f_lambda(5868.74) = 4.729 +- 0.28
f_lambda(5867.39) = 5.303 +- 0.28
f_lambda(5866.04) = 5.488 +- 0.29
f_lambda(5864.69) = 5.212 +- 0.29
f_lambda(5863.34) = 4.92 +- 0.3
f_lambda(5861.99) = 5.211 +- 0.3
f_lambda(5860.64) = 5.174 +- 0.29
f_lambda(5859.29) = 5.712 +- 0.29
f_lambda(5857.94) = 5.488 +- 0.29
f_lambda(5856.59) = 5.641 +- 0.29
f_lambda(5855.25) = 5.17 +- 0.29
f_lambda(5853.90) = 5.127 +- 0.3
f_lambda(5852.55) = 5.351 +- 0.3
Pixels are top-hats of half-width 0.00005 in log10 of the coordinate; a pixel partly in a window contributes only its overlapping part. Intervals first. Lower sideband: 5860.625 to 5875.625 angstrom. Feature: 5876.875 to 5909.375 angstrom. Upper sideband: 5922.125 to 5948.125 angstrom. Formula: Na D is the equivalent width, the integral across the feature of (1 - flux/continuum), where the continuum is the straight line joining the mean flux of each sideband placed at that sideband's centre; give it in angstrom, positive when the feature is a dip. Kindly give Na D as 4.38 angstrom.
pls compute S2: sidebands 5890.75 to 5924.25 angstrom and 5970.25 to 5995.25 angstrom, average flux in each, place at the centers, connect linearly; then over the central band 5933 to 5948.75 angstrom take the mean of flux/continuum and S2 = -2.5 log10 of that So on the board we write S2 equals -0.073 mag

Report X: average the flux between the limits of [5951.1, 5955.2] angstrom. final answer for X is 5.33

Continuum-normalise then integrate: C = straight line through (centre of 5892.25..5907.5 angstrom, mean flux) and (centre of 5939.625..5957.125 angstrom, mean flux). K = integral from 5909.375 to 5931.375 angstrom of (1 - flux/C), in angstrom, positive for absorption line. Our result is -2.3 angstrom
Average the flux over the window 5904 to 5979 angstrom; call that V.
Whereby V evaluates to 5.36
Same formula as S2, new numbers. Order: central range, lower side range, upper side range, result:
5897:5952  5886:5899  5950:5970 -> -0.108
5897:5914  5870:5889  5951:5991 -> 0.072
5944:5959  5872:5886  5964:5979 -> 0.032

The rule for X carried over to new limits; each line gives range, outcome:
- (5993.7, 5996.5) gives 5.32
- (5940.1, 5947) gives 5.28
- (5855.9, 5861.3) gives 5.51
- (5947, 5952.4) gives 5.44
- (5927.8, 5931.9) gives 5.11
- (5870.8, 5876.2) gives 5.44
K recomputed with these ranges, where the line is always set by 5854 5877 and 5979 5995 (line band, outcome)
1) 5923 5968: -0.84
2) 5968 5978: -0.50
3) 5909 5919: -0.03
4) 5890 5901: 2.25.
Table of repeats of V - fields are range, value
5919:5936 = 5.4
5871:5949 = 5.05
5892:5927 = 4.95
